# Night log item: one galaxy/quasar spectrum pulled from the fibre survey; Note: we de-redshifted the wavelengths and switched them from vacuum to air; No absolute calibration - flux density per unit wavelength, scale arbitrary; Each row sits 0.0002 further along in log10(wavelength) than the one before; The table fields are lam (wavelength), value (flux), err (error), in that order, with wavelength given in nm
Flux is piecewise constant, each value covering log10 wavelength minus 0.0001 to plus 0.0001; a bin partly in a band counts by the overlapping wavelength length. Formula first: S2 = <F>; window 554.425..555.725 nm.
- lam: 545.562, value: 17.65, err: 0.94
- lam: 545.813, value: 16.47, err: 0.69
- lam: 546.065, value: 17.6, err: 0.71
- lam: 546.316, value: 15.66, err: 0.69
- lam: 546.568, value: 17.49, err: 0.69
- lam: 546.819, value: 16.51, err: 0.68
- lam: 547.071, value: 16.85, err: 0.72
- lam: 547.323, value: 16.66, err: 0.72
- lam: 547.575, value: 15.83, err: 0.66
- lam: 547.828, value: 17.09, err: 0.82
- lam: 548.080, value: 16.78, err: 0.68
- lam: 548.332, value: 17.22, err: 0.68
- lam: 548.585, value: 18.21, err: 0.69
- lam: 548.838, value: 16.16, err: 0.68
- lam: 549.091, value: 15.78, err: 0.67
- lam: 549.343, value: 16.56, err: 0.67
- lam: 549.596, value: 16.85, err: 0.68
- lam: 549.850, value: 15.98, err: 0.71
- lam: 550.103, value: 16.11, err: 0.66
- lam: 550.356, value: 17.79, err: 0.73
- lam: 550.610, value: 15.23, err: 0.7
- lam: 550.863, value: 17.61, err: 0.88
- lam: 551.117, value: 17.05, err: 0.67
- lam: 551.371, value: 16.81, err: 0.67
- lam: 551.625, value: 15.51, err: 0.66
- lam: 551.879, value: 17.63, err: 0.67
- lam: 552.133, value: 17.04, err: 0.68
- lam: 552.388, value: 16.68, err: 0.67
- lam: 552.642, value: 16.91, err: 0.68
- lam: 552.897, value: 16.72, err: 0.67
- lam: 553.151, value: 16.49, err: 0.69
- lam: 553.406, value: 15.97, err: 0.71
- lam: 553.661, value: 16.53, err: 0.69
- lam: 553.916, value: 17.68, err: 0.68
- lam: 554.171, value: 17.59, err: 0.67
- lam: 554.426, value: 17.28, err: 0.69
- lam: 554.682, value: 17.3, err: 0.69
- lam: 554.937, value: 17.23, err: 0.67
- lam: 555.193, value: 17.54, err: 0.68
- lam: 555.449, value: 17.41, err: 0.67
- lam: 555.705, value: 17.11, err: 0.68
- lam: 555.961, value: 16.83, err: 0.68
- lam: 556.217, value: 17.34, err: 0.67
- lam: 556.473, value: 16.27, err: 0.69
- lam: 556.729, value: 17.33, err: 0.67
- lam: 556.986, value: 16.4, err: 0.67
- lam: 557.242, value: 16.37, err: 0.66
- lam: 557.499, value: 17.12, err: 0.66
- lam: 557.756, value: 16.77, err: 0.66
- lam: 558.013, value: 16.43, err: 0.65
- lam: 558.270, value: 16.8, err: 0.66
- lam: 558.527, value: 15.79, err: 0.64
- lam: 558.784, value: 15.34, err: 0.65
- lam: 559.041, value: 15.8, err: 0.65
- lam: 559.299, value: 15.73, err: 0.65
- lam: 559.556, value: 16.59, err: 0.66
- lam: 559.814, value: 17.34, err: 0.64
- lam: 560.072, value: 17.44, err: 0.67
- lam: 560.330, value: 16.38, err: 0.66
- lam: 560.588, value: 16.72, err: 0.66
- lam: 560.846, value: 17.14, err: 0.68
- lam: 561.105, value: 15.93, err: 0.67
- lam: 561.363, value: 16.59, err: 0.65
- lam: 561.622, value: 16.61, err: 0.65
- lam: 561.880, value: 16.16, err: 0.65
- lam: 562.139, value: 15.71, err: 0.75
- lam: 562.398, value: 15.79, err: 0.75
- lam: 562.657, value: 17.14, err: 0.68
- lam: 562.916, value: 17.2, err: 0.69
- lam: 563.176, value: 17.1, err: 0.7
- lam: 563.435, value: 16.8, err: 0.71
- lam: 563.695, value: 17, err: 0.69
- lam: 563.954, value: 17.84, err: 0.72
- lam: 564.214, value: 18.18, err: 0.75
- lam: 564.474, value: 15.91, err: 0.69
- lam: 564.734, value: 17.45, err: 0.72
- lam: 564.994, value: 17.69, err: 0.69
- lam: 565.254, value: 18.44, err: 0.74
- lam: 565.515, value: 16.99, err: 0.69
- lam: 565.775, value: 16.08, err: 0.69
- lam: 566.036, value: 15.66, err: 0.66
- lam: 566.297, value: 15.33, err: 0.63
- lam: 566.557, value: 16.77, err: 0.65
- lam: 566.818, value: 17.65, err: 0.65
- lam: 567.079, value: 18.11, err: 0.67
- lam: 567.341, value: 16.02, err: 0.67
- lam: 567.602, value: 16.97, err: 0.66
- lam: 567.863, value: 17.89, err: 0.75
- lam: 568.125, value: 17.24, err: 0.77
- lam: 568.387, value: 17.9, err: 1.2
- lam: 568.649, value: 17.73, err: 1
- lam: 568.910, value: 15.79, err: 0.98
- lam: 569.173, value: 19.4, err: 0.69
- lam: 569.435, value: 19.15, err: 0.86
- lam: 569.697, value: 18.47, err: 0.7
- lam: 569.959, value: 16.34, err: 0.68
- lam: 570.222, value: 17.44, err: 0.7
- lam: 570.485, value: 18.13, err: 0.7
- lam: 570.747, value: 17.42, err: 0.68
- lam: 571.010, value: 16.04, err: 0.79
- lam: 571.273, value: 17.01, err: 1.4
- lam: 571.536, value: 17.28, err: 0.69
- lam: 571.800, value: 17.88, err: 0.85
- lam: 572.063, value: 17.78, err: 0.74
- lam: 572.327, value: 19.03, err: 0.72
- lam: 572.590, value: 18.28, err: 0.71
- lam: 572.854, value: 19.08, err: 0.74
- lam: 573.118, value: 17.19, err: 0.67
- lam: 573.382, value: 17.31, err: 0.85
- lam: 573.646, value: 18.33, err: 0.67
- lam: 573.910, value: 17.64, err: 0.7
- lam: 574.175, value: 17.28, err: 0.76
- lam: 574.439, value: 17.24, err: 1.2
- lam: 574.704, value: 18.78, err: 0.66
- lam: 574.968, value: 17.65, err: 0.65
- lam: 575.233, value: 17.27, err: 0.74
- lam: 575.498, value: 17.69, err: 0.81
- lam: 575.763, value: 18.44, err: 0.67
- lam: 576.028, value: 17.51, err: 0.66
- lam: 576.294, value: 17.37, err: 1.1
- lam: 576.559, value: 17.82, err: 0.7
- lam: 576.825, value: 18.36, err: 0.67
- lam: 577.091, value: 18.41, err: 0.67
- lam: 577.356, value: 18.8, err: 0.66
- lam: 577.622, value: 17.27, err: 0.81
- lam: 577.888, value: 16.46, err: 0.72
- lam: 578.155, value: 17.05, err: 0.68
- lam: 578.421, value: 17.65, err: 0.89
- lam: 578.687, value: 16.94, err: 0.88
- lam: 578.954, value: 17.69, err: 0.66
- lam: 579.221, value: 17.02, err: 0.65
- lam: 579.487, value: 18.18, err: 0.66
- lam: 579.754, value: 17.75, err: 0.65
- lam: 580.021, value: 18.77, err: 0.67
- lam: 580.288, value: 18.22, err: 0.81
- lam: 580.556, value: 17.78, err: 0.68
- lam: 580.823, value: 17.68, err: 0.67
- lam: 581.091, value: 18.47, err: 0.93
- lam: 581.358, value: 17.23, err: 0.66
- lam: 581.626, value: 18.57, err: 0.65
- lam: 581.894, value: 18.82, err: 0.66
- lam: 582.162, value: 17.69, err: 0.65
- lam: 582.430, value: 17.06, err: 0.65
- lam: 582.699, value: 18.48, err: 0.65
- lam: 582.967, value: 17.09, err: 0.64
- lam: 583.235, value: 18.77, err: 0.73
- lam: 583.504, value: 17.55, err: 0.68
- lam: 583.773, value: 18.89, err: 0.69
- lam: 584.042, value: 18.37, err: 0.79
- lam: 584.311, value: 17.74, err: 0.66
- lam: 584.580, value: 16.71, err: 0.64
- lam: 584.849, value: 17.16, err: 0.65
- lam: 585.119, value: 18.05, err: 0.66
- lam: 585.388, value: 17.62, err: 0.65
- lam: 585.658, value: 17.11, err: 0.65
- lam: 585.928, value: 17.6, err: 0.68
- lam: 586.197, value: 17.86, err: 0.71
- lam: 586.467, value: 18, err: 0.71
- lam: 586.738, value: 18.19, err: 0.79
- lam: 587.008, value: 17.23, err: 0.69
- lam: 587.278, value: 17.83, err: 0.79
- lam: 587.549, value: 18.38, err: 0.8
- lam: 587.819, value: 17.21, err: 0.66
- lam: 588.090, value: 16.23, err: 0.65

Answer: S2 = 17.3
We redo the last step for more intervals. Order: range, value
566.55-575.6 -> 17.6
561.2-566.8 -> 16.8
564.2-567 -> 16.9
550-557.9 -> 16.9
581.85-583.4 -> 17.9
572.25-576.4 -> 17.9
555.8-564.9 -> 16.7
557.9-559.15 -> 16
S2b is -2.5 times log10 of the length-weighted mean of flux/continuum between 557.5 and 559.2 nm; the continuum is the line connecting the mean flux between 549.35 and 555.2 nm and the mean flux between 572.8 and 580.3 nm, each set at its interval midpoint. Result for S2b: 0.05 mag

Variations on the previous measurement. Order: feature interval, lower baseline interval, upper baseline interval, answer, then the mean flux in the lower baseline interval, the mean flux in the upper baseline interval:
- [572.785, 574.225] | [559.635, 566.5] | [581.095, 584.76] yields -0.02 mag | 16.8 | 17.9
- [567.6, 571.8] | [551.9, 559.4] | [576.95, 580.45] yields -0.01 mag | 16.8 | 17.7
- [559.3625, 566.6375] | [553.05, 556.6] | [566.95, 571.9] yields 0.03 mag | 17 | 17.5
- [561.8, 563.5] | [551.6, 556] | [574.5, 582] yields 0.05 mag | 17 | 17.8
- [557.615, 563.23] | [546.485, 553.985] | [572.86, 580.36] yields 0.04 mag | 16.7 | 17.7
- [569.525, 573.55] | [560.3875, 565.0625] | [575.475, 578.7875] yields -0.02 mag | 16.8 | 17.7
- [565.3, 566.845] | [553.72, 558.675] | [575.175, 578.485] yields 0.06 mag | 17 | 17.7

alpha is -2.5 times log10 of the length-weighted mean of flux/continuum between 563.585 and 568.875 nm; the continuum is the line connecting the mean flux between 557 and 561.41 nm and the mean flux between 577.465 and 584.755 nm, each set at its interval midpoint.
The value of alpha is -0.01 mag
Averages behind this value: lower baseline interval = 16.5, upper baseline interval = 17.8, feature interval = 17.1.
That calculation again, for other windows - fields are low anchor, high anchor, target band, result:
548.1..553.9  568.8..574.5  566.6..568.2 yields 0.014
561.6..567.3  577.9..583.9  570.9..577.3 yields -0.021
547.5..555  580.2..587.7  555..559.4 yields 0.023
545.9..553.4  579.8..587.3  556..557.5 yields 0.011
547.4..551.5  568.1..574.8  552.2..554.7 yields -0.001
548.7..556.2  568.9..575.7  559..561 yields 0.033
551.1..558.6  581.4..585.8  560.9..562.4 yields 0.058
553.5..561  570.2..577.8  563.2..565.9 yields 0.000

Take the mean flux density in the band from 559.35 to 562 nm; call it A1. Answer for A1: 16.7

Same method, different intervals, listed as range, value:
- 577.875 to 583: 17.8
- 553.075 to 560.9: 16.8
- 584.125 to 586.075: 17.5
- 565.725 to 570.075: 17.2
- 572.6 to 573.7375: 18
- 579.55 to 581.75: 18.1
